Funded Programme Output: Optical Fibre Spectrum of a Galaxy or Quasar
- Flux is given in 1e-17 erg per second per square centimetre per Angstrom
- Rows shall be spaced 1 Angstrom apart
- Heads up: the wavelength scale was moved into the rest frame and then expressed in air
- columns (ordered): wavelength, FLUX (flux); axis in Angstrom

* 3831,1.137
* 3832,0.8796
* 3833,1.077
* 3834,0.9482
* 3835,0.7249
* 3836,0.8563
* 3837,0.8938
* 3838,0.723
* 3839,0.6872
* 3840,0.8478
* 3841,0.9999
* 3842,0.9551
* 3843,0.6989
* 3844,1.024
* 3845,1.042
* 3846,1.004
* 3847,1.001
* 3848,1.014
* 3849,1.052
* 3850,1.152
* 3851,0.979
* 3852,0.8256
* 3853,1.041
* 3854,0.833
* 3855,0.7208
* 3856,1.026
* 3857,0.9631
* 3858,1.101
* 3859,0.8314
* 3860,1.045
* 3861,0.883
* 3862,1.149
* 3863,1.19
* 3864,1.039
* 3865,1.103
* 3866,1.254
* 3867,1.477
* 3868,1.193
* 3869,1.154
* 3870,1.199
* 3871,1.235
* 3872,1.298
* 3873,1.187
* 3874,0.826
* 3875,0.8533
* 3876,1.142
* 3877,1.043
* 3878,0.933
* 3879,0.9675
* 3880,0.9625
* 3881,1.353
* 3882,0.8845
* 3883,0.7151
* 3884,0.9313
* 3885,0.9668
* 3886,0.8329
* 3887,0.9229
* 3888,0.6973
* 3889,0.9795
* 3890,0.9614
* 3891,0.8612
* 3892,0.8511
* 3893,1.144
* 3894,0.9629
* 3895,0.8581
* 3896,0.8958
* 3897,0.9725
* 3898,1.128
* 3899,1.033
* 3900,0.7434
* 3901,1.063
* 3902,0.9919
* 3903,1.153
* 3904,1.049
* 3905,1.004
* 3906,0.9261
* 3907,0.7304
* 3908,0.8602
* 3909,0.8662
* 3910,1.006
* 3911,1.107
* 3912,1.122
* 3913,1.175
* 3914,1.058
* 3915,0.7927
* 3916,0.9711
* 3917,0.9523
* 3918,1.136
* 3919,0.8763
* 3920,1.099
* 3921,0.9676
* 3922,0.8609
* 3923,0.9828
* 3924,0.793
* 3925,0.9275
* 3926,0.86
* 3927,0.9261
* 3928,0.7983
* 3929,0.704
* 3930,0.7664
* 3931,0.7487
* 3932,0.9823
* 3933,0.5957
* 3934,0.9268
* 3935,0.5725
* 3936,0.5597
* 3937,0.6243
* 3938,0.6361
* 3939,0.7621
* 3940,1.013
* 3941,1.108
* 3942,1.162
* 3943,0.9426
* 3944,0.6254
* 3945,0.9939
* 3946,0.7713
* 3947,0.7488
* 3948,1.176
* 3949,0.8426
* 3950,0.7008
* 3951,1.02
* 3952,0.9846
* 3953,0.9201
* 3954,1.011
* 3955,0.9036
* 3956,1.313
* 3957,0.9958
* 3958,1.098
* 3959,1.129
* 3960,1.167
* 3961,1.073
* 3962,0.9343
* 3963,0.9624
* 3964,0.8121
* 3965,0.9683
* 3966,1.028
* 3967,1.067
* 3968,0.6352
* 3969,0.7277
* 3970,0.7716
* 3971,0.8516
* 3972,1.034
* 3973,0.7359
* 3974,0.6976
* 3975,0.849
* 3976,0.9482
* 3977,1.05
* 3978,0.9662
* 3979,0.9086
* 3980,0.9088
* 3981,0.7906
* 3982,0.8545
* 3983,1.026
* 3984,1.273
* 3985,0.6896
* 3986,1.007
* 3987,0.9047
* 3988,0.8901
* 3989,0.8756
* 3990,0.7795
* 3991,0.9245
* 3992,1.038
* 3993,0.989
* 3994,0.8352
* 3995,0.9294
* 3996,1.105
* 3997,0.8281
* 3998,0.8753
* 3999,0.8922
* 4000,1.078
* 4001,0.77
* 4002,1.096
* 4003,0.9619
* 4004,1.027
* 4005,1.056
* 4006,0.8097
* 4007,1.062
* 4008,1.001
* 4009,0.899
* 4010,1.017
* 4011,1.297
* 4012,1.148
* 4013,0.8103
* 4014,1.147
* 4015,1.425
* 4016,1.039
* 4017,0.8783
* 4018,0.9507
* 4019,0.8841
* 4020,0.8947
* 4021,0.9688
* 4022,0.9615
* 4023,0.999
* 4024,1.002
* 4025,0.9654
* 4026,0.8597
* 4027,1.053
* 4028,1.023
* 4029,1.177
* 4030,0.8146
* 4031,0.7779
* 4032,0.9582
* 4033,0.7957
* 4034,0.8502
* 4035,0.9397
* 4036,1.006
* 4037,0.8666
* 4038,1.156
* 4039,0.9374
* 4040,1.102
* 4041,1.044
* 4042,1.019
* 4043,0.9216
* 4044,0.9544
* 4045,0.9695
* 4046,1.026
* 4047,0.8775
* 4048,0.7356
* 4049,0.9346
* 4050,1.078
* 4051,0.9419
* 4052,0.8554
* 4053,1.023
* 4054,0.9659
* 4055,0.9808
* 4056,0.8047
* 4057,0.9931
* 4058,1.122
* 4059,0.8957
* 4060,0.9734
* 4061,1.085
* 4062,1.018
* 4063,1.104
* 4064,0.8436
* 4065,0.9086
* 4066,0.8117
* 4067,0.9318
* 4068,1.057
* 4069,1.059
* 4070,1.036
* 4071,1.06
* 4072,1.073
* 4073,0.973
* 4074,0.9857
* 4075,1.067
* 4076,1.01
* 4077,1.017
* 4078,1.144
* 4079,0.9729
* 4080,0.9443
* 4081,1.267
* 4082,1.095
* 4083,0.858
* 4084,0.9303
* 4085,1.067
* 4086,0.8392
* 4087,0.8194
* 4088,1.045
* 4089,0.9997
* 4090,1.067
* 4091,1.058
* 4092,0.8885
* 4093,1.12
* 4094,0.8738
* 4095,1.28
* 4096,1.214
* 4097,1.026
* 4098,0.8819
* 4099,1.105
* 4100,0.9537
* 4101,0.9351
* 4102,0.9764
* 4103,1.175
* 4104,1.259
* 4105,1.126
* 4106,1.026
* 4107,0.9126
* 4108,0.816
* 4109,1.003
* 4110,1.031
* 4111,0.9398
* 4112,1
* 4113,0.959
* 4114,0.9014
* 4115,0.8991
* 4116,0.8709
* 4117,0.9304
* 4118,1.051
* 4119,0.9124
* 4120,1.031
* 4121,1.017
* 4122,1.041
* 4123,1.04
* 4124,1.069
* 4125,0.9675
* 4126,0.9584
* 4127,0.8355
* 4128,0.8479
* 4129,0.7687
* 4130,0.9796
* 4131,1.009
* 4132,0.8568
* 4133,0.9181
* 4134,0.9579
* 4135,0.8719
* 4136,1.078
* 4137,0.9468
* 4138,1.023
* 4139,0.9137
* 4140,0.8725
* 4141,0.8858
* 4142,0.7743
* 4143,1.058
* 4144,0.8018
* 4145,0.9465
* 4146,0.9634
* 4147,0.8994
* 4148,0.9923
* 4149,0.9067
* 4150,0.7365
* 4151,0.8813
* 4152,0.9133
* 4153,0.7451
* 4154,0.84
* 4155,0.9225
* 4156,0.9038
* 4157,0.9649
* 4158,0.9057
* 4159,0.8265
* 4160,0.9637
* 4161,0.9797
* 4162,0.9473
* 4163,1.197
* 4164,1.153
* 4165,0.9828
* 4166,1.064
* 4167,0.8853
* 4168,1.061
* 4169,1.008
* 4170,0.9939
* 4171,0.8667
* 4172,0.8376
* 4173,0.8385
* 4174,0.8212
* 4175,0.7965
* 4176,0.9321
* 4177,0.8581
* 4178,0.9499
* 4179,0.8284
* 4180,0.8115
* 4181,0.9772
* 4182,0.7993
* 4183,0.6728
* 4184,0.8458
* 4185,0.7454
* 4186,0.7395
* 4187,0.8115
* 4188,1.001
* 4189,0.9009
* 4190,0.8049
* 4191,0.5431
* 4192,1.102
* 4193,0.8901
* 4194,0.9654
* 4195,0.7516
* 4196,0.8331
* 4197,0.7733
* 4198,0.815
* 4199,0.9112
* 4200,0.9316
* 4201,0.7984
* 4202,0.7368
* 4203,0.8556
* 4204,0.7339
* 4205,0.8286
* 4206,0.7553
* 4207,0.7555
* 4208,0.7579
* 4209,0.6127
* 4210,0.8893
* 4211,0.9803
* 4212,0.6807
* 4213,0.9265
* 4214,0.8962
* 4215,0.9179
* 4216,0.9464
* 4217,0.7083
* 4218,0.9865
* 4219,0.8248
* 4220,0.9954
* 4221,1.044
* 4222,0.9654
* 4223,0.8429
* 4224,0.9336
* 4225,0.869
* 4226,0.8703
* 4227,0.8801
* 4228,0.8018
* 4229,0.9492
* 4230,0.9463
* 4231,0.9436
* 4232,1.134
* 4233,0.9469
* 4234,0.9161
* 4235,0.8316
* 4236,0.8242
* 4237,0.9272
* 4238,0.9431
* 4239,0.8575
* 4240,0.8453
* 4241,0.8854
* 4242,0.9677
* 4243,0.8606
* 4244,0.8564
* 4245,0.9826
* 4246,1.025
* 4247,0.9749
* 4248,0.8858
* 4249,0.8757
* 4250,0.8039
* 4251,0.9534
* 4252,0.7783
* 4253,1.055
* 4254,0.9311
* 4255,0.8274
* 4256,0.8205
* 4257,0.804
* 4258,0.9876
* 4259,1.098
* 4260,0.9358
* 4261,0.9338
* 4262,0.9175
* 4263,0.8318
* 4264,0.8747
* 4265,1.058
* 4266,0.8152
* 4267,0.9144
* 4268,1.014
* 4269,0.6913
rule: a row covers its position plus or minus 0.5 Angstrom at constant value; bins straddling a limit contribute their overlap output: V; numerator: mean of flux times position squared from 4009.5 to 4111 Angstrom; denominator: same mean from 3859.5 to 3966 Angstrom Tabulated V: 1.11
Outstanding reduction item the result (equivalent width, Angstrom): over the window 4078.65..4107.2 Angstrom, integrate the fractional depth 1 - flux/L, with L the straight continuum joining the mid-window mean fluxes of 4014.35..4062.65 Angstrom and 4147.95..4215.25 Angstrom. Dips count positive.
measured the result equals -2.9 Angstrom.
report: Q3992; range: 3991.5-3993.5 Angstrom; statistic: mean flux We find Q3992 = 1.01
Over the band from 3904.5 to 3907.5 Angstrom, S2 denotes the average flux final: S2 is 0.887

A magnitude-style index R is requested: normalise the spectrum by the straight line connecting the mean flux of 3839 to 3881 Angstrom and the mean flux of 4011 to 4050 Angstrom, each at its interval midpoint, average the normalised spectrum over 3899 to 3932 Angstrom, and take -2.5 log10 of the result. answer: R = 0.081 mag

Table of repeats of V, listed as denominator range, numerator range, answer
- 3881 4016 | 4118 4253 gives 1.08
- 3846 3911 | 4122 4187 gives 1.04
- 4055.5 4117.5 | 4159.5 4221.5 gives 0.92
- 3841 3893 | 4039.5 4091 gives 1.08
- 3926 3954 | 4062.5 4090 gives 1.27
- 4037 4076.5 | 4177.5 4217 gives 0.91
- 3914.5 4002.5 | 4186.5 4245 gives 1.09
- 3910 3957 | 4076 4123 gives 1.21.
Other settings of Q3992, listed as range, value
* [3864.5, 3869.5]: 1.24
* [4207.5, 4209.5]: 0.685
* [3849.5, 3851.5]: 1.07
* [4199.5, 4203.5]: 0.831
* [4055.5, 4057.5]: 0.899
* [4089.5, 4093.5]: 1.03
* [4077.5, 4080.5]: 1.02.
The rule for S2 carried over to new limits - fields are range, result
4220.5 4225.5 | 0.931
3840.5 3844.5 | 0.919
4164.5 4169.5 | 1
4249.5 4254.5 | 0.904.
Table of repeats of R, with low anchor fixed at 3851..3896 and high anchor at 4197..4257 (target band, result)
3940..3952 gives 0.07 mag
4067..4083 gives -0.12 mag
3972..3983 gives 0.10 mag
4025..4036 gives 0.02 mag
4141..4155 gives 0.03 mag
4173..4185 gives 0.07 mag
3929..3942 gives 0.24 mag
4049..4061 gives -0.03 mag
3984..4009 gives 0.03 mag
